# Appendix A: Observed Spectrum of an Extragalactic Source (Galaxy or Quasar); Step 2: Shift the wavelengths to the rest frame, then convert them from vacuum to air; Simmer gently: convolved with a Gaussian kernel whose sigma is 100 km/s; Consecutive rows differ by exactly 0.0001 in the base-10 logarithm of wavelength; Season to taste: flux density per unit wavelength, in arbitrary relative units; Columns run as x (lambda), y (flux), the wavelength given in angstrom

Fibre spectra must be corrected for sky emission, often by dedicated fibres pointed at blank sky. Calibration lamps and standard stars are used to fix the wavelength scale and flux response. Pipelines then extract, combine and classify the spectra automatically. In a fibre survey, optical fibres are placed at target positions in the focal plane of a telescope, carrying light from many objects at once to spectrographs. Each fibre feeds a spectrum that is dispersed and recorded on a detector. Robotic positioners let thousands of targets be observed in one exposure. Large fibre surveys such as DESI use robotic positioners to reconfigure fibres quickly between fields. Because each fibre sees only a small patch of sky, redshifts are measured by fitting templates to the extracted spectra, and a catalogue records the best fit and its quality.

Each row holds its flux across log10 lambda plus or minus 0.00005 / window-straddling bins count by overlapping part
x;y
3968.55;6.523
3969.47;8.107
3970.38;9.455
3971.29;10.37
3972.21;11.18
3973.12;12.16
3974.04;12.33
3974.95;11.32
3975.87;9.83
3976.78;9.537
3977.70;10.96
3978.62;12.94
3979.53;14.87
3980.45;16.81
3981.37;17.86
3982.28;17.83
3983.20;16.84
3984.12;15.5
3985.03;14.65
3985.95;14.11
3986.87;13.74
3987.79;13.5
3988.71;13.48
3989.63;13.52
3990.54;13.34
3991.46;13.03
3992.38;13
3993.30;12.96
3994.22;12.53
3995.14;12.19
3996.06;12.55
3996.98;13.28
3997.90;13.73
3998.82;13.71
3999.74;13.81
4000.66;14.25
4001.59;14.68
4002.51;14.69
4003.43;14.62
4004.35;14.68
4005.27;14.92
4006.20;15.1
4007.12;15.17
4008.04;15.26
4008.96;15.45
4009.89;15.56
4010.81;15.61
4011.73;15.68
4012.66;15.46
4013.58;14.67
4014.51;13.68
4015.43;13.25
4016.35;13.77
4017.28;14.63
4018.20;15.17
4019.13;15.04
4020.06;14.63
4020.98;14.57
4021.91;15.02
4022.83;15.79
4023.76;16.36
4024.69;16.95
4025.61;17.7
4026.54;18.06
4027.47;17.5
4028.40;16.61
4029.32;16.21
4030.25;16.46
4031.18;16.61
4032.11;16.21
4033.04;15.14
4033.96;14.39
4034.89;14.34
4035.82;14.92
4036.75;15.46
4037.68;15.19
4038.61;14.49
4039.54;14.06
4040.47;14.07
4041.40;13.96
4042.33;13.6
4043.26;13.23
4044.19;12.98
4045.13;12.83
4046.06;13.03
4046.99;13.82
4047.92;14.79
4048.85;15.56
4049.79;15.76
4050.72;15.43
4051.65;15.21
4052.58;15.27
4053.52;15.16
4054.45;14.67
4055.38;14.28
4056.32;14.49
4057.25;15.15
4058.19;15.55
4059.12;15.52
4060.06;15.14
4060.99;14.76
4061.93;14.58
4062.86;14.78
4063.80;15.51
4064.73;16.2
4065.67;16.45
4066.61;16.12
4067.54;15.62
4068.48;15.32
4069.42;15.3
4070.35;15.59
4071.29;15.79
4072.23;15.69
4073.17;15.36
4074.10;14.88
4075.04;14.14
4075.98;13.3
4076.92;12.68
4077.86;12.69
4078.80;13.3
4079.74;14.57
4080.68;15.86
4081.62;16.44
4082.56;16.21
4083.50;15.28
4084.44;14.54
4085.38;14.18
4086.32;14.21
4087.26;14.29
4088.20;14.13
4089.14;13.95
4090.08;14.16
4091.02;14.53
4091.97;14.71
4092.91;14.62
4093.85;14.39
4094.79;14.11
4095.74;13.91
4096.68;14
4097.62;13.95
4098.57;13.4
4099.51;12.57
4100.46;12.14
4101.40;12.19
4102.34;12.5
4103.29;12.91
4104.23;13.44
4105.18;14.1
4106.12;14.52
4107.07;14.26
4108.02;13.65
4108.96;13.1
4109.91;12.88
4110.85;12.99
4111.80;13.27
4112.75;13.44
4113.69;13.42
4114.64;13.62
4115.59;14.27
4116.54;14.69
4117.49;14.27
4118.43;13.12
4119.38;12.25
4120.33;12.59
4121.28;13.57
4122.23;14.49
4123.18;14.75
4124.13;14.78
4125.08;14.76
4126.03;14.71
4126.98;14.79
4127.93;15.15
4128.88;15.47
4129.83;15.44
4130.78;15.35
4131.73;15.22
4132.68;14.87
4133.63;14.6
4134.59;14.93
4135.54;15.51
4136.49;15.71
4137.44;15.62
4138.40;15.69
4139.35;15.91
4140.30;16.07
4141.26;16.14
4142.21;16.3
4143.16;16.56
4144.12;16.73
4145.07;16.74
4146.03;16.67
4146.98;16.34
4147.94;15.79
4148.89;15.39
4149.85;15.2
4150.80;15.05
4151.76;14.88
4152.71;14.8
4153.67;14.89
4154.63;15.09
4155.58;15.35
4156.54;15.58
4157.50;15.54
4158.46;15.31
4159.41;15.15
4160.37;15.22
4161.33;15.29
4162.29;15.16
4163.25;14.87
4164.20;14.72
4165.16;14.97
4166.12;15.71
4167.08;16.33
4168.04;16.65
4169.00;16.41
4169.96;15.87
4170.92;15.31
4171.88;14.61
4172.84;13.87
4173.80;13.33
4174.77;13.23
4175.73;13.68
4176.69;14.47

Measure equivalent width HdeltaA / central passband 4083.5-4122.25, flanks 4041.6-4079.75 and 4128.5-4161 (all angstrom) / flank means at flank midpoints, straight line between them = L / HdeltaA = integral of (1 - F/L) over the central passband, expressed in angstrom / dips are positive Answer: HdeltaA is 3.7 angstrom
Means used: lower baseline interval 14.7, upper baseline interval 15.6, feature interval 13.7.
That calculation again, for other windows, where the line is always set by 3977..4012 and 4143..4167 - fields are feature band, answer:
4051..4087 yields -0.3 angstrom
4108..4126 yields 1.8 angstrom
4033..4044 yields 0.2 angstrom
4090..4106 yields 1.5 angstrom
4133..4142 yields -0.1 angstrom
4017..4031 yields -1.5 angstrom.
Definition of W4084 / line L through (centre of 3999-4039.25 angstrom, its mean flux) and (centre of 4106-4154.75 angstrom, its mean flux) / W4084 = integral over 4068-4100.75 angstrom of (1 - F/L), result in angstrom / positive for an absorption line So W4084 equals 1.29 angstrom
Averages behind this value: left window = 15.3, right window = 14.8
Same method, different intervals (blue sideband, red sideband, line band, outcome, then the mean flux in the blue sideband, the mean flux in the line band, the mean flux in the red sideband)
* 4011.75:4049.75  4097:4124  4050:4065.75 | -0.7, 15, 15.2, 13.5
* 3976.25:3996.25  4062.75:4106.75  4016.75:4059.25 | -2.8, 13.9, 15.1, 14.4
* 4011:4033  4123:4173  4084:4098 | 1.2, 15.6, 14.3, 15.4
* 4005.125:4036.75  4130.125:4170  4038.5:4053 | 1.2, 15.5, 14.3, 15.6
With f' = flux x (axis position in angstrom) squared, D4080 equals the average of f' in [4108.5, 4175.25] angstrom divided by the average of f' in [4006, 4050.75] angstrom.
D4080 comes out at 1.0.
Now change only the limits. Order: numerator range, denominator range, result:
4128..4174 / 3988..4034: 1.12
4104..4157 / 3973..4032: 1.08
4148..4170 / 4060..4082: 1.07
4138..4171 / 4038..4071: 1.11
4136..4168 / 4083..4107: 1.16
